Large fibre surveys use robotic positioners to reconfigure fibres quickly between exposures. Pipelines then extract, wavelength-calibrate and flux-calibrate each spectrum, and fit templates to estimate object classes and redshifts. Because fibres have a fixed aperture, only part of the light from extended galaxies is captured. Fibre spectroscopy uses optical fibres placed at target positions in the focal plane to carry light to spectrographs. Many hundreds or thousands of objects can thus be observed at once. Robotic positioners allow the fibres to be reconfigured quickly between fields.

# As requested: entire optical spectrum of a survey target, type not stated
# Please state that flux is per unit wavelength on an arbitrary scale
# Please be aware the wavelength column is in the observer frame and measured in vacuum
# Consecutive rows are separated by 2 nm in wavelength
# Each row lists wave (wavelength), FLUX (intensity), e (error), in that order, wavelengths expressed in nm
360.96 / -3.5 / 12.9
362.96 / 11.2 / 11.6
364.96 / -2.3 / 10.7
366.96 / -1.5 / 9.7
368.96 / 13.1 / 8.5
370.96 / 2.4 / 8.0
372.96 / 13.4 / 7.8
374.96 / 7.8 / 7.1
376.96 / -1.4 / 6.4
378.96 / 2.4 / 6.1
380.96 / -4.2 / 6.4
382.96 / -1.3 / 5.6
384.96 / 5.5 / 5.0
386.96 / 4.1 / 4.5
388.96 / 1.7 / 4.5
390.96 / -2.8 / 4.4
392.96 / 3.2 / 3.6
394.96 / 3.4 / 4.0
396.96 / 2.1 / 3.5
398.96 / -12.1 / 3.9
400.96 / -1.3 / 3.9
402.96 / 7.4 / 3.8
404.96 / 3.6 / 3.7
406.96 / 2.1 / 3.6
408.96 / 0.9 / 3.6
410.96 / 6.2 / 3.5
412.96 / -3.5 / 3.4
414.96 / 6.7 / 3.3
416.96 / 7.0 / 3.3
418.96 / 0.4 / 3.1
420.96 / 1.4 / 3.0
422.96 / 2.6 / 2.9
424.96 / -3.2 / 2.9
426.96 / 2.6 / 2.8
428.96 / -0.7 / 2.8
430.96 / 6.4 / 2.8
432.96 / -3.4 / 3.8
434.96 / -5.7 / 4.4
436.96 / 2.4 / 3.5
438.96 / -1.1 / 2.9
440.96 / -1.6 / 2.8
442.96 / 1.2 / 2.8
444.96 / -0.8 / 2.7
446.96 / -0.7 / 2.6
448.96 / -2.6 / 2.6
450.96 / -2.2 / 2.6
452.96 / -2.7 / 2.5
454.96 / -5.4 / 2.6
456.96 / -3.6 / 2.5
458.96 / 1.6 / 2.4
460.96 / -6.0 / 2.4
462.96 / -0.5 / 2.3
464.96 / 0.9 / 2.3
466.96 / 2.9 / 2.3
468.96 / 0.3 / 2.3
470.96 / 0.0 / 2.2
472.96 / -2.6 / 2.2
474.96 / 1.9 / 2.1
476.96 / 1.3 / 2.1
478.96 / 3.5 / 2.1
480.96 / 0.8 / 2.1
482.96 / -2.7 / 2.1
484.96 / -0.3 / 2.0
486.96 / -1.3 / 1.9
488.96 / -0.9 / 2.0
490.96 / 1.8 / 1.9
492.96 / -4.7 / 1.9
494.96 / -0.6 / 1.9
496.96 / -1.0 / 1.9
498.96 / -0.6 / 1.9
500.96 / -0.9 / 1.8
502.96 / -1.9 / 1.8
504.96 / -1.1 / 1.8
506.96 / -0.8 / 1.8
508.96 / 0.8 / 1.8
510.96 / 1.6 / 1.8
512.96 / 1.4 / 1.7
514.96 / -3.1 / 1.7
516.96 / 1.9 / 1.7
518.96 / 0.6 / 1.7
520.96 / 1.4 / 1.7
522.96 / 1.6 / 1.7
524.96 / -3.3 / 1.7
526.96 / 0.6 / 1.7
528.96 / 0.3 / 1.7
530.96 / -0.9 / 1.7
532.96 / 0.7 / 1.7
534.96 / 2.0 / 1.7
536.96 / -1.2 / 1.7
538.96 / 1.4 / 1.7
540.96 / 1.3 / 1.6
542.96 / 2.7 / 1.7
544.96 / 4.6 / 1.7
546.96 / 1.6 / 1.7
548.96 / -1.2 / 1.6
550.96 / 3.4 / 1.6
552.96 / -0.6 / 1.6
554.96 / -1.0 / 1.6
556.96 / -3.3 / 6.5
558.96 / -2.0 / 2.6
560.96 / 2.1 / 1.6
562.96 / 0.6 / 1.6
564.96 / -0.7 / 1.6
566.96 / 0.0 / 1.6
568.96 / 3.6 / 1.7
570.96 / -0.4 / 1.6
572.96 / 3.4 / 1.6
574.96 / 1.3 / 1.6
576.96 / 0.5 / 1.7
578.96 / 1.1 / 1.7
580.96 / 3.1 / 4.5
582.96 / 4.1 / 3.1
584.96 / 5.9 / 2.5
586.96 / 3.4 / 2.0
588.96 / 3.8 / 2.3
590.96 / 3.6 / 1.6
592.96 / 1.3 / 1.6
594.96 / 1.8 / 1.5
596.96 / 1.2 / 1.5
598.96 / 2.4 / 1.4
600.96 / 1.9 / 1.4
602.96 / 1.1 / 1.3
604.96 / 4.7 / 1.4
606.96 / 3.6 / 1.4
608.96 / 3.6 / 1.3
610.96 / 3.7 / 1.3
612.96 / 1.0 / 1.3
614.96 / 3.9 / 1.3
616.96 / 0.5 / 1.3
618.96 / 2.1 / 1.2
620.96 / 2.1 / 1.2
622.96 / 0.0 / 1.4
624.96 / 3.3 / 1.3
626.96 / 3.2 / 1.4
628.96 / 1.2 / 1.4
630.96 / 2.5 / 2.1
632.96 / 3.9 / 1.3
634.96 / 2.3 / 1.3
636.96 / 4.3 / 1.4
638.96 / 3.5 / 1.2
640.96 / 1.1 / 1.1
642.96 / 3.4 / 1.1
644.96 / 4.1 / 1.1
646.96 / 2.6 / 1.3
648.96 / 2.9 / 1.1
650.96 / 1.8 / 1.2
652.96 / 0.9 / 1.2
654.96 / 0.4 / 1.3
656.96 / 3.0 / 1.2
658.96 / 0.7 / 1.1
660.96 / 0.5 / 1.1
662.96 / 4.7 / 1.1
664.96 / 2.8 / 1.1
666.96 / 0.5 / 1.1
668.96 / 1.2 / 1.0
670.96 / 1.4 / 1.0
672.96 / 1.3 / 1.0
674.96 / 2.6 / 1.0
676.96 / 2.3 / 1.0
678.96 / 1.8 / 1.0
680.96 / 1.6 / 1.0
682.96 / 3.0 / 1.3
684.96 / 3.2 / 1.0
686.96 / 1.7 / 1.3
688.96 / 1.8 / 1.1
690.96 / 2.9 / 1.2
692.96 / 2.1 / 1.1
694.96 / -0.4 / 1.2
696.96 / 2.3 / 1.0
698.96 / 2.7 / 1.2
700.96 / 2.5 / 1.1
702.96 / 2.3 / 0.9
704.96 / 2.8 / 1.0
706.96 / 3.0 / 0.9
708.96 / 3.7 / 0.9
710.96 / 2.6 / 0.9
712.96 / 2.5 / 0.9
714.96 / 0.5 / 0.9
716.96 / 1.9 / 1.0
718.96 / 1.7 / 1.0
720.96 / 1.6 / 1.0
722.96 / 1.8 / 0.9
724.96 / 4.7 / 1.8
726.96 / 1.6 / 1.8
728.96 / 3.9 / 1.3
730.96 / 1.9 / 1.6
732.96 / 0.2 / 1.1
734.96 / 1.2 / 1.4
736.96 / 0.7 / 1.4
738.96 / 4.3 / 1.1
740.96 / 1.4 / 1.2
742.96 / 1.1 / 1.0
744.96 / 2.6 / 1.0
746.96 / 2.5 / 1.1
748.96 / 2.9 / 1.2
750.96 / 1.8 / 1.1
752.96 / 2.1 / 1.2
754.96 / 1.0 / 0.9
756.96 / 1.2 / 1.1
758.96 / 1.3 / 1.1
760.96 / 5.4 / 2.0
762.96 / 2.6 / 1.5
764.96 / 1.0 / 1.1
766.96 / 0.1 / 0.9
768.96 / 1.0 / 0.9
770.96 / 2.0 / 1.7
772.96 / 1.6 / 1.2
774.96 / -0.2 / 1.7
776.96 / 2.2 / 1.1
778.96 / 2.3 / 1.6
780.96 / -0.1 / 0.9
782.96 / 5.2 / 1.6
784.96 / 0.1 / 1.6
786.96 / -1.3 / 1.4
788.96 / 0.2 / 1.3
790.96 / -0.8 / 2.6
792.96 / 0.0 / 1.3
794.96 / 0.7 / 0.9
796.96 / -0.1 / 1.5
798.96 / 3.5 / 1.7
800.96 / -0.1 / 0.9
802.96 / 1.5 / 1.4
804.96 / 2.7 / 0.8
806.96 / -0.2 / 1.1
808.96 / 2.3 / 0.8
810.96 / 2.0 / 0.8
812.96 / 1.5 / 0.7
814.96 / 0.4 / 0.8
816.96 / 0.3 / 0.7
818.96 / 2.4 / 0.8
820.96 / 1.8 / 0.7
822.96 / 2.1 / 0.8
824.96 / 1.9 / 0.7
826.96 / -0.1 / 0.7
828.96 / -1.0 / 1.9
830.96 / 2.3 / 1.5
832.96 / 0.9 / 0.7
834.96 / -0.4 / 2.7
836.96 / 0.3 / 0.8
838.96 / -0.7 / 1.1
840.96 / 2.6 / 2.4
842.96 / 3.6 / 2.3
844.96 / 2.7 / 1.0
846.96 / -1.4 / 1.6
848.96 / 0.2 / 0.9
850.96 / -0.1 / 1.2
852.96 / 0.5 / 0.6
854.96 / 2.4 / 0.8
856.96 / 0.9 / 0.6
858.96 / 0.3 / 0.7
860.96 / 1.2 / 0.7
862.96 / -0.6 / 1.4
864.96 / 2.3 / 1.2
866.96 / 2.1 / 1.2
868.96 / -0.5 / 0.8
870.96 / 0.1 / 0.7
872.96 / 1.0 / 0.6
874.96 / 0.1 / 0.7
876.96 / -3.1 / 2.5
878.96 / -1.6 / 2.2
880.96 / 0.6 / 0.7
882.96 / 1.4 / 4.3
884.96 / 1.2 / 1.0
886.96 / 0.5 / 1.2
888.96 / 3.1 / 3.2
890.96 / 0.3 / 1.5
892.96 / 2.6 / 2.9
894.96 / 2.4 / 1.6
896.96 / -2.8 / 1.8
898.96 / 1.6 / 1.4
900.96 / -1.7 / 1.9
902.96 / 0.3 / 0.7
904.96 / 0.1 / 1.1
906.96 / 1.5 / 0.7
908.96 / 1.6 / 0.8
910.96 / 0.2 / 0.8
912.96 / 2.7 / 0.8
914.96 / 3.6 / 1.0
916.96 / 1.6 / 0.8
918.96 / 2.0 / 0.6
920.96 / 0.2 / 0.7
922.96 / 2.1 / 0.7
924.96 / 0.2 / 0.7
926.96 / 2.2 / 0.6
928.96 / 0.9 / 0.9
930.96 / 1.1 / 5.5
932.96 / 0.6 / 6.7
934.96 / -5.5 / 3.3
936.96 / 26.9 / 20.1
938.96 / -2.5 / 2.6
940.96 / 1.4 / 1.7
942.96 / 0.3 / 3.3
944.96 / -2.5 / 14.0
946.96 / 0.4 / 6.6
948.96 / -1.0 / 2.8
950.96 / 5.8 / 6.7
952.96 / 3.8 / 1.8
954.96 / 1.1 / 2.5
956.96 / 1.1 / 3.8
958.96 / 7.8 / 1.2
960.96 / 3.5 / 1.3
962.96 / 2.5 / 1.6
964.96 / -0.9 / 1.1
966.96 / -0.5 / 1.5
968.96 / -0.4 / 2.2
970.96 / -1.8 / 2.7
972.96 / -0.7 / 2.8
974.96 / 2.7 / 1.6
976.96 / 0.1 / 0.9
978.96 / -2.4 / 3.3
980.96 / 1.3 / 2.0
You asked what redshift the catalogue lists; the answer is 0.46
